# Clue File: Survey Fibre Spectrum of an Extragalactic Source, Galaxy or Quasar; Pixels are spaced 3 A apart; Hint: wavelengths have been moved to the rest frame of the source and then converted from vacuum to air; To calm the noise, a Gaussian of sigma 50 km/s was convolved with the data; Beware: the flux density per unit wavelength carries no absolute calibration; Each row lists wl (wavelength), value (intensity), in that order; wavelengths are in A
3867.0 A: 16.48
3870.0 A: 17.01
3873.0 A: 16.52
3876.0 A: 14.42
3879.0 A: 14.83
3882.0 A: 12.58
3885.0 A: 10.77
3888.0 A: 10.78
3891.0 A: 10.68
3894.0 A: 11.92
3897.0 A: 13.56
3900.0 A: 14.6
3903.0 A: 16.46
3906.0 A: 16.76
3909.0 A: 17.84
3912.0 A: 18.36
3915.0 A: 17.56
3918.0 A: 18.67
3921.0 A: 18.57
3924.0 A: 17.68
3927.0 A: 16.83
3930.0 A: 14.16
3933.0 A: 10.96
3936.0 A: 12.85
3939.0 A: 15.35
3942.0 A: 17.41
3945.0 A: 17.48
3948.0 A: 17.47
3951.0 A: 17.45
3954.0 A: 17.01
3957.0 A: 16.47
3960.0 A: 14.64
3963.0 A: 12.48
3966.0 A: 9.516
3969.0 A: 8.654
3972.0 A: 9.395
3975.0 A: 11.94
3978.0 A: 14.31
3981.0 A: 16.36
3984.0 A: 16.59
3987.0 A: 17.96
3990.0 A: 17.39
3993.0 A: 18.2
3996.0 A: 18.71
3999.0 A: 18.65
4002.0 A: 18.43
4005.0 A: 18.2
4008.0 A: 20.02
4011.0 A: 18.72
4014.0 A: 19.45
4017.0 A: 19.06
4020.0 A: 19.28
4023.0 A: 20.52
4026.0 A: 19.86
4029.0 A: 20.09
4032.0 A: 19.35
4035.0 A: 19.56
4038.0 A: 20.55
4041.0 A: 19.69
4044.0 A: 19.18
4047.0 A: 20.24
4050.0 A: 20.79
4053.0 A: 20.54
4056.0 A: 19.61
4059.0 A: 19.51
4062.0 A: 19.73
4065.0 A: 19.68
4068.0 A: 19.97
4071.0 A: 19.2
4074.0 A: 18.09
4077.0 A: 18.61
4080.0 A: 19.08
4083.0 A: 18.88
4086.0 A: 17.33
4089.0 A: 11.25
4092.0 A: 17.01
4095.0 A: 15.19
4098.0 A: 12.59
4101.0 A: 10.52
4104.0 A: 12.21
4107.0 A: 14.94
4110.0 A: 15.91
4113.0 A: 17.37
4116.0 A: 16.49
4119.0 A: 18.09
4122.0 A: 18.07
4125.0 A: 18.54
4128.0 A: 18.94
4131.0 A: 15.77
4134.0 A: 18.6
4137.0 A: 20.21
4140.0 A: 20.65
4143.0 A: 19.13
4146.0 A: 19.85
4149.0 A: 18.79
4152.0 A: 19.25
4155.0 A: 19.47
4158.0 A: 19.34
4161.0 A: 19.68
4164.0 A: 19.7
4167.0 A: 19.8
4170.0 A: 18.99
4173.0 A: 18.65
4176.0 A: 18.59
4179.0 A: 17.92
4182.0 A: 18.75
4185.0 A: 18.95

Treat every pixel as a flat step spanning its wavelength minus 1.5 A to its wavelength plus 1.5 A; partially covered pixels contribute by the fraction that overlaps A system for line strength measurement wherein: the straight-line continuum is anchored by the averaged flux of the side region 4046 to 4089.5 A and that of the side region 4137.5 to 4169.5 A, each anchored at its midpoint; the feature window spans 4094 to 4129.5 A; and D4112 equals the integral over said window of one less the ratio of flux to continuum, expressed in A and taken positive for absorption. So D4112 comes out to 6.5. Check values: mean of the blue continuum 19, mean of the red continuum 19.6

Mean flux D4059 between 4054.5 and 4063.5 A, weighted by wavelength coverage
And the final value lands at 19.6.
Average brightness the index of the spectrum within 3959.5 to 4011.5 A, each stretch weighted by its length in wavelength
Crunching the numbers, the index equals 15.5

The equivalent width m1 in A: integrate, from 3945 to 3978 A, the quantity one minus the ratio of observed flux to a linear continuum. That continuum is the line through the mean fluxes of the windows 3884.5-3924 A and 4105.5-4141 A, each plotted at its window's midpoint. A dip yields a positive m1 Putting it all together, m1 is 4.6 A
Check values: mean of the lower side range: 15.3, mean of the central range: 13.7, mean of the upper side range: 17.8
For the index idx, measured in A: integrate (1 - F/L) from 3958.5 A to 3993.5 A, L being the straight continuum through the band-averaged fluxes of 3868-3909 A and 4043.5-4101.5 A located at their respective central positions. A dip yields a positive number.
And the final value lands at 4.7 A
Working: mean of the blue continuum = 14.1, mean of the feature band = 13.8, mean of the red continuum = 18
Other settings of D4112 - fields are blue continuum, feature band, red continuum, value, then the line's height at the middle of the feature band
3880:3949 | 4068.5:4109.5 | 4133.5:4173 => 5.4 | 18.3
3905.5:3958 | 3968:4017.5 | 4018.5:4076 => 4.6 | 18.3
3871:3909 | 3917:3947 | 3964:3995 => -4.3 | 14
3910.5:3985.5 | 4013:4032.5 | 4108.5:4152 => -3.8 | 16.4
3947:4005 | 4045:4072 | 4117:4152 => -4.4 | 17.2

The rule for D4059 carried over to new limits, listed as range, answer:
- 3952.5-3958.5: 16.7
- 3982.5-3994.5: 17.5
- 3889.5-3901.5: 12.7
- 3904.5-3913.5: 17.7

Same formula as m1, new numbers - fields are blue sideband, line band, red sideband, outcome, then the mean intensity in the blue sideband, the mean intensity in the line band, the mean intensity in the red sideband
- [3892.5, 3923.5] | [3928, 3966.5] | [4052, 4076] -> 4.9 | 16.5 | 15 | 19.5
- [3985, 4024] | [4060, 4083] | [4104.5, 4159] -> -0.9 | 18.8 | 19.2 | 18.2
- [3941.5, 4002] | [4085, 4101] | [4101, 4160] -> 2.8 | 15.4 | 14.2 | 17.8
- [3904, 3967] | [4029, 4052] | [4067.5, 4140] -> -4.7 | 16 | 19.9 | 16.8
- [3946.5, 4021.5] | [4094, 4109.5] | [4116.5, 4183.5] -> 4.2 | 16.3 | 13.2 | 18.9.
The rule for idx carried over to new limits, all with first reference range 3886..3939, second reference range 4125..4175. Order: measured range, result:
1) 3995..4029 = -4.8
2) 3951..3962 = -0.1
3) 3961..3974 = 4.7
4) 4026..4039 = -2.0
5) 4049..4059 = -1.5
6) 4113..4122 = 0.6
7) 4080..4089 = 0.5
